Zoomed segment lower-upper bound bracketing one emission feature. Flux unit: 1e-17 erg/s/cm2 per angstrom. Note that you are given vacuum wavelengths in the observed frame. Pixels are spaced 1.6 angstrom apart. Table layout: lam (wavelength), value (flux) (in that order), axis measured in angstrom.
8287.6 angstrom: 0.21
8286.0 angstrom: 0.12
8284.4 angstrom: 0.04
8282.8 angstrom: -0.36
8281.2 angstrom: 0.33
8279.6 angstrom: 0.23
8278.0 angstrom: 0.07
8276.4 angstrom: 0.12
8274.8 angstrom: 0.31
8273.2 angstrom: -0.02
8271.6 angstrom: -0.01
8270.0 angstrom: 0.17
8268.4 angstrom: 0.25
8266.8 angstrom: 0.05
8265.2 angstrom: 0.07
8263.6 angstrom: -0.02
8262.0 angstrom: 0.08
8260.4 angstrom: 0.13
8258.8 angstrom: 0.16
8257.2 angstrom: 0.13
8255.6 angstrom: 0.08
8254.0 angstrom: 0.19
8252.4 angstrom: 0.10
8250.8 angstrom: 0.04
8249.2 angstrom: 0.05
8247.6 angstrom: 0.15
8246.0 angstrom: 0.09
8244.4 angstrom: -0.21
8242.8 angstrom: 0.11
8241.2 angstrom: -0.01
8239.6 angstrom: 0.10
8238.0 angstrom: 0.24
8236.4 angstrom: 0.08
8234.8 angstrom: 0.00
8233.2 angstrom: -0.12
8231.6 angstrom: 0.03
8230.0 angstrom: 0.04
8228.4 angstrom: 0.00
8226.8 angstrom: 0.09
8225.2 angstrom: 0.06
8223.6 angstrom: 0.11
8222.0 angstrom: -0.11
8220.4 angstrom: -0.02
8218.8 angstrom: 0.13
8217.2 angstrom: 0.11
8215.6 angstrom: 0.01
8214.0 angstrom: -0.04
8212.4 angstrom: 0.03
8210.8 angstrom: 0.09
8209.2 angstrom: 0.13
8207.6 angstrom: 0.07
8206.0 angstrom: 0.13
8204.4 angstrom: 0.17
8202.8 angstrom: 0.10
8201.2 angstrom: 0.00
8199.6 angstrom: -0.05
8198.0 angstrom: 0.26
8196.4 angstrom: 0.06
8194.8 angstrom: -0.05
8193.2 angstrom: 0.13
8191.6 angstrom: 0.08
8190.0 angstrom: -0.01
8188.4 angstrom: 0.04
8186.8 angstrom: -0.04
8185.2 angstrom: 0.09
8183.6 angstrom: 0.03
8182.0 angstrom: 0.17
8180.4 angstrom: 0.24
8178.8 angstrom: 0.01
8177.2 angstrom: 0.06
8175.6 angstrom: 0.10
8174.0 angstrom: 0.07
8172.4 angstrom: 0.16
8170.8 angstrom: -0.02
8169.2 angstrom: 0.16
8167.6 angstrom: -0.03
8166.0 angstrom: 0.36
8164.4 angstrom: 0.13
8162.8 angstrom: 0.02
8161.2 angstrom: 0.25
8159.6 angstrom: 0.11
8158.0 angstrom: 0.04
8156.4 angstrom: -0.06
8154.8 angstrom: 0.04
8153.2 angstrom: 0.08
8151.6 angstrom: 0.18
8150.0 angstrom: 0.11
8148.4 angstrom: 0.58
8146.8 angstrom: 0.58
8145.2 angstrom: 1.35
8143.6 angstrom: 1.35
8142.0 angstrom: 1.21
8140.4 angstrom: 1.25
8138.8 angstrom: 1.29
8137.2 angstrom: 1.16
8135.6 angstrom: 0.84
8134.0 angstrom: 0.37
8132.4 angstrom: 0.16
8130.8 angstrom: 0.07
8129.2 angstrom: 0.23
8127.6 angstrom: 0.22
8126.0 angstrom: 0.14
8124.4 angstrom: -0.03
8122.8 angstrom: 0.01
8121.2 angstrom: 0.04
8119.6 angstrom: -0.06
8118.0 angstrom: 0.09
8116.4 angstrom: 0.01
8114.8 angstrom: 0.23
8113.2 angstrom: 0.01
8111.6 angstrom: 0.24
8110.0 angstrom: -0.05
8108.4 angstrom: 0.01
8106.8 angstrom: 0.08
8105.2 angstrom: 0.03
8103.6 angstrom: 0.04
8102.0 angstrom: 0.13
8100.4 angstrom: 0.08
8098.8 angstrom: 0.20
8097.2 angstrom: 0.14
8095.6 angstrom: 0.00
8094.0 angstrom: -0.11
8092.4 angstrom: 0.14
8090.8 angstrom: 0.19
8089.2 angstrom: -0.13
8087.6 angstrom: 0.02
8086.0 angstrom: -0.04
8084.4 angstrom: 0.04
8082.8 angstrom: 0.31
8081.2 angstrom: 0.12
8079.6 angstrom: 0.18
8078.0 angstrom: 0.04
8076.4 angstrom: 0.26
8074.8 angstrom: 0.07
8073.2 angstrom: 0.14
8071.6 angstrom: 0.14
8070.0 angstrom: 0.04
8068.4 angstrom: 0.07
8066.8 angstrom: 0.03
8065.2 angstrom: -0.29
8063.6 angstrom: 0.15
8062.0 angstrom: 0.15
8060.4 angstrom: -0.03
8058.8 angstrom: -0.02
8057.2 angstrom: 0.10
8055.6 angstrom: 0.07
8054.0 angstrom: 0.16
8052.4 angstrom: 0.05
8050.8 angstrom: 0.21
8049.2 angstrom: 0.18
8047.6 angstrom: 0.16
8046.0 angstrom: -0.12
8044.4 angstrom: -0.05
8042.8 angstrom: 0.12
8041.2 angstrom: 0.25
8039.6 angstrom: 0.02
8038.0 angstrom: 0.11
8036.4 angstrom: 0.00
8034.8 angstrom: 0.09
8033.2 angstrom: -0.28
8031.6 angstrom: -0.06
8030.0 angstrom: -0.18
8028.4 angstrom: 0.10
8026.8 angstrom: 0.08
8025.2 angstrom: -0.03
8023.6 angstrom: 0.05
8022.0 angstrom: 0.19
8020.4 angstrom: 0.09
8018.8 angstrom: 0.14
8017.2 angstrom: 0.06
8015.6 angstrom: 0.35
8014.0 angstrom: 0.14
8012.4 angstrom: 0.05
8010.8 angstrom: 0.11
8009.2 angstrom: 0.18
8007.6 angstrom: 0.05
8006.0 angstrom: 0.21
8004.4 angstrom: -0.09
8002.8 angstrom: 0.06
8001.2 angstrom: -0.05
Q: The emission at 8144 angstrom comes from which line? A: [O II]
